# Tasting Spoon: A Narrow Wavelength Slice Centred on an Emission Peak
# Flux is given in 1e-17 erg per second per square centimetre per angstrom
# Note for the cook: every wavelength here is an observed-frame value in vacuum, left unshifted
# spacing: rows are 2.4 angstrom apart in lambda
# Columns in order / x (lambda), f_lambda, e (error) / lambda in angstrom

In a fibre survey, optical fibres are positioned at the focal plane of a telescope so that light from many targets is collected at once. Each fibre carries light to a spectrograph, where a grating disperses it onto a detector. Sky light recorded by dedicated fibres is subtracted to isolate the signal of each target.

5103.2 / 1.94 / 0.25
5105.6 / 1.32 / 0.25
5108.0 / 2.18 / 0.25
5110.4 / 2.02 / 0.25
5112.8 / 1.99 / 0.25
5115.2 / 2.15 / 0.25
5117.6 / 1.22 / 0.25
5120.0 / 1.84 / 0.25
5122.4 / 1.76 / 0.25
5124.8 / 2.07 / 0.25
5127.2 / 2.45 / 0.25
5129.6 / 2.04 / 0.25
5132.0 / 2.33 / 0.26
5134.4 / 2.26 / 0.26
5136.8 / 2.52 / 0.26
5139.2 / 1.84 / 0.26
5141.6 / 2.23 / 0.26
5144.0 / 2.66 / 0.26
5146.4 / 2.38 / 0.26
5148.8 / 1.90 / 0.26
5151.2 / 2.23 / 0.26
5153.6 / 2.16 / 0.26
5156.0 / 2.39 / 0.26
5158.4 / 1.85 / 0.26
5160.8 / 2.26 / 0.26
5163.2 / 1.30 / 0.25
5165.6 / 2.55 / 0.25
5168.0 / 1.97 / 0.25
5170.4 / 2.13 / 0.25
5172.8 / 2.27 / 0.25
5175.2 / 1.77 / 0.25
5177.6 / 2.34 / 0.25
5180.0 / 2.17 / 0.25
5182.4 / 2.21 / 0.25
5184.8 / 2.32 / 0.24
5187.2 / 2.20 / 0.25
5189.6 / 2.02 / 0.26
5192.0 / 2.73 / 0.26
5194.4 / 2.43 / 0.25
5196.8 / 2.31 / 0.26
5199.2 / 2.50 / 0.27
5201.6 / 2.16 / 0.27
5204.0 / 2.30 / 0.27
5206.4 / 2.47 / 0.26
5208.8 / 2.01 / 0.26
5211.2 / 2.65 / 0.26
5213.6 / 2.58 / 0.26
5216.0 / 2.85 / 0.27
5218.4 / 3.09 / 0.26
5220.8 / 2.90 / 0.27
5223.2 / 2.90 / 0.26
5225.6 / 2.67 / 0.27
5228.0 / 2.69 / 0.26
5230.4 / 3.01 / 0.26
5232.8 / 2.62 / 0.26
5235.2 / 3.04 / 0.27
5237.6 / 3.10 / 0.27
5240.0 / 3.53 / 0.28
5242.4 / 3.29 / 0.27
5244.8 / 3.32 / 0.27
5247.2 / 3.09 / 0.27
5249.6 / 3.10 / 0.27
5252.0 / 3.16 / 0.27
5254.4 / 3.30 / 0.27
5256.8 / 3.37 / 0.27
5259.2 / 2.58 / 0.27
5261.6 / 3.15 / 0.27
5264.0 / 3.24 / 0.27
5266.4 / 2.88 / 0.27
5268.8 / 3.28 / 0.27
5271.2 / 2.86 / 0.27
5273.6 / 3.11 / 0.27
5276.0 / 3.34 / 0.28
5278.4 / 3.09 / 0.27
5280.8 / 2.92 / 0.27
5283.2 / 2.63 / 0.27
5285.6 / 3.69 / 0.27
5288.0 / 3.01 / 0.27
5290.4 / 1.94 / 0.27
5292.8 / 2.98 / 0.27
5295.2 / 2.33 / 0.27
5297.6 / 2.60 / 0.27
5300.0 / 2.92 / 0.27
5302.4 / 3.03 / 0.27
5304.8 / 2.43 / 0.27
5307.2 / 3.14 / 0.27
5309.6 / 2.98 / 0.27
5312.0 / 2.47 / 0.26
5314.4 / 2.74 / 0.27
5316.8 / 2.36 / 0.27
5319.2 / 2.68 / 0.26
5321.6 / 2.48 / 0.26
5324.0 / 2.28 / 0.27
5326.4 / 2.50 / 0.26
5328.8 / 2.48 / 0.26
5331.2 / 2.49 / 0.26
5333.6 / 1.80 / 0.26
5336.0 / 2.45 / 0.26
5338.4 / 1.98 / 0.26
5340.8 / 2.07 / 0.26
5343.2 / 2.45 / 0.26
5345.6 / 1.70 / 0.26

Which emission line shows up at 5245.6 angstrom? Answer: Mg II 2798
